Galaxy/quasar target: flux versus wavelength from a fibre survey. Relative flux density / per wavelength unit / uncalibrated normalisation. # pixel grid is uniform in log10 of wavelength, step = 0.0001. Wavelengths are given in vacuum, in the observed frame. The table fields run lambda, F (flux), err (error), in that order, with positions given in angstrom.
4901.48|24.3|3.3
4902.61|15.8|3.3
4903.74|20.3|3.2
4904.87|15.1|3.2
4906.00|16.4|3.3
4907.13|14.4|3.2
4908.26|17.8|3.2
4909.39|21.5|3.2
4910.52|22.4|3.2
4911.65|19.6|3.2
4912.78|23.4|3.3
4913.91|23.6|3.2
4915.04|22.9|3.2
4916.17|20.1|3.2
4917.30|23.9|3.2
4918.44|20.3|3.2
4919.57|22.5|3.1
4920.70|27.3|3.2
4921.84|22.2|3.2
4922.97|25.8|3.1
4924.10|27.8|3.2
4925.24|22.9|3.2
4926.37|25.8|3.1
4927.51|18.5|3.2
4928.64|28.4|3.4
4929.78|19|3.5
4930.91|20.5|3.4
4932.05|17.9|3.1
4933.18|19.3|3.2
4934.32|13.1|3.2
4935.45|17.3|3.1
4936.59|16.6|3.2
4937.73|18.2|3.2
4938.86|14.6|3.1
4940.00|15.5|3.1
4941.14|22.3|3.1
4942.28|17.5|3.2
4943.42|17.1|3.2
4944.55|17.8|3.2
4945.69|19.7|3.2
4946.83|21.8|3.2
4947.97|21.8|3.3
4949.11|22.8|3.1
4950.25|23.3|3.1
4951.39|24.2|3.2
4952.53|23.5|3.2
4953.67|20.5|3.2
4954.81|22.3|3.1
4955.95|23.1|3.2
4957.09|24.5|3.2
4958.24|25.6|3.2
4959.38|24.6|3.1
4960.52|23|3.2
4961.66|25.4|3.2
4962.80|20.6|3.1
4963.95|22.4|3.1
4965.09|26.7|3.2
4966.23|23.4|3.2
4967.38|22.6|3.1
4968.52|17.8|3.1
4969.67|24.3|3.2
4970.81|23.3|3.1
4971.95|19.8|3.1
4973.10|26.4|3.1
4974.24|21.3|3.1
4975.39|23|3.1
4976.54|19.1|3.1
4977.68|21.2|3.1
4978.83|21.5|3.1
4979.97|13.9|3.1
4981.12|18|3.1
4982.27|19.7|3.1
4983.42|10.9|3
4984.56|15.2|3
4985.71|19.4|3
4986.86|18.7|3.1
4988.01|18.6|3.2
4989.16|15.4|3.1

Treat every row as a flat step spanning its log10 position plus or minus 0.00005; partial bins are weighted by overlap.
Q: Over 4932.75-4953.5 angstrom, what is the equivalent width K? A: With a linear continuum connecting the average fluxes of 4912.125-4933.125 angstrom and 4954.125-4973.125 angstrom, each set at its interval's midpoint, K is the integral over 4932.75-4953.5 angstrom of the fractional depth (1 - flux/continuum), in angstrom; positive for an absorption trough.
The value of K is 3.4 angstrom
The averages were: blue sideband 22.8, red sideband 23.2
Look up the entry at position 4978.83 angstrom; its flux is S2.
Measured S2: 21.5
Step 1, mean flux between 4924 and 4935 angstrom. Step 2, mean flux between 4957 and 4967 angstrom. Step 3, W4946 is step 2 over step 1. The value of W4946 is 1.14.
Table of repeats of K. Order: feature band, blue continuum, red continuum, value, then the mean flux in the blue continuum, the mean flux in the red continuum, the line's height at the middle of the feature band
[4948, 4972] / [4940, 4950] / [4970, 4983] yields -3.3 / 19.9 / 20.6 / 20.3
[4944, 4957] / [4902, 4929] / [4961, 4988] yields -0.6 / 21.6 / 20.6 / 21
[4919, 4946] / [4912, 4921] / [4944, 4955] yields 2.4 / 22.8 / 21.8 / 22.3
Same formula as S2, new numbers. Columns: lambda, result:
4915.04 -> 22.9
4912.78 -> 23.4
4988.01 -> 18.6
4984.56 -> 15.2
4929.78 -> 19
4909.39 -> 21.5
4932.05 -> 17.9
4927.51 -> 18.5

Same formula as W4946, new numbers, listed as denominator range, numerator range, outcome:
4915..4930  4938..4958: 0.88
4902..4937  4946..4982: 1.07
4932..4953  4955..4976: 1.21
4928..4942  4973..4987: 1.02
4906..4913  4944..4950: 1.08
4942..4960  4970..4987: 0.89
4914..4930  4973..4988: 0.80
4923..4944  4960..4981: 1.11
